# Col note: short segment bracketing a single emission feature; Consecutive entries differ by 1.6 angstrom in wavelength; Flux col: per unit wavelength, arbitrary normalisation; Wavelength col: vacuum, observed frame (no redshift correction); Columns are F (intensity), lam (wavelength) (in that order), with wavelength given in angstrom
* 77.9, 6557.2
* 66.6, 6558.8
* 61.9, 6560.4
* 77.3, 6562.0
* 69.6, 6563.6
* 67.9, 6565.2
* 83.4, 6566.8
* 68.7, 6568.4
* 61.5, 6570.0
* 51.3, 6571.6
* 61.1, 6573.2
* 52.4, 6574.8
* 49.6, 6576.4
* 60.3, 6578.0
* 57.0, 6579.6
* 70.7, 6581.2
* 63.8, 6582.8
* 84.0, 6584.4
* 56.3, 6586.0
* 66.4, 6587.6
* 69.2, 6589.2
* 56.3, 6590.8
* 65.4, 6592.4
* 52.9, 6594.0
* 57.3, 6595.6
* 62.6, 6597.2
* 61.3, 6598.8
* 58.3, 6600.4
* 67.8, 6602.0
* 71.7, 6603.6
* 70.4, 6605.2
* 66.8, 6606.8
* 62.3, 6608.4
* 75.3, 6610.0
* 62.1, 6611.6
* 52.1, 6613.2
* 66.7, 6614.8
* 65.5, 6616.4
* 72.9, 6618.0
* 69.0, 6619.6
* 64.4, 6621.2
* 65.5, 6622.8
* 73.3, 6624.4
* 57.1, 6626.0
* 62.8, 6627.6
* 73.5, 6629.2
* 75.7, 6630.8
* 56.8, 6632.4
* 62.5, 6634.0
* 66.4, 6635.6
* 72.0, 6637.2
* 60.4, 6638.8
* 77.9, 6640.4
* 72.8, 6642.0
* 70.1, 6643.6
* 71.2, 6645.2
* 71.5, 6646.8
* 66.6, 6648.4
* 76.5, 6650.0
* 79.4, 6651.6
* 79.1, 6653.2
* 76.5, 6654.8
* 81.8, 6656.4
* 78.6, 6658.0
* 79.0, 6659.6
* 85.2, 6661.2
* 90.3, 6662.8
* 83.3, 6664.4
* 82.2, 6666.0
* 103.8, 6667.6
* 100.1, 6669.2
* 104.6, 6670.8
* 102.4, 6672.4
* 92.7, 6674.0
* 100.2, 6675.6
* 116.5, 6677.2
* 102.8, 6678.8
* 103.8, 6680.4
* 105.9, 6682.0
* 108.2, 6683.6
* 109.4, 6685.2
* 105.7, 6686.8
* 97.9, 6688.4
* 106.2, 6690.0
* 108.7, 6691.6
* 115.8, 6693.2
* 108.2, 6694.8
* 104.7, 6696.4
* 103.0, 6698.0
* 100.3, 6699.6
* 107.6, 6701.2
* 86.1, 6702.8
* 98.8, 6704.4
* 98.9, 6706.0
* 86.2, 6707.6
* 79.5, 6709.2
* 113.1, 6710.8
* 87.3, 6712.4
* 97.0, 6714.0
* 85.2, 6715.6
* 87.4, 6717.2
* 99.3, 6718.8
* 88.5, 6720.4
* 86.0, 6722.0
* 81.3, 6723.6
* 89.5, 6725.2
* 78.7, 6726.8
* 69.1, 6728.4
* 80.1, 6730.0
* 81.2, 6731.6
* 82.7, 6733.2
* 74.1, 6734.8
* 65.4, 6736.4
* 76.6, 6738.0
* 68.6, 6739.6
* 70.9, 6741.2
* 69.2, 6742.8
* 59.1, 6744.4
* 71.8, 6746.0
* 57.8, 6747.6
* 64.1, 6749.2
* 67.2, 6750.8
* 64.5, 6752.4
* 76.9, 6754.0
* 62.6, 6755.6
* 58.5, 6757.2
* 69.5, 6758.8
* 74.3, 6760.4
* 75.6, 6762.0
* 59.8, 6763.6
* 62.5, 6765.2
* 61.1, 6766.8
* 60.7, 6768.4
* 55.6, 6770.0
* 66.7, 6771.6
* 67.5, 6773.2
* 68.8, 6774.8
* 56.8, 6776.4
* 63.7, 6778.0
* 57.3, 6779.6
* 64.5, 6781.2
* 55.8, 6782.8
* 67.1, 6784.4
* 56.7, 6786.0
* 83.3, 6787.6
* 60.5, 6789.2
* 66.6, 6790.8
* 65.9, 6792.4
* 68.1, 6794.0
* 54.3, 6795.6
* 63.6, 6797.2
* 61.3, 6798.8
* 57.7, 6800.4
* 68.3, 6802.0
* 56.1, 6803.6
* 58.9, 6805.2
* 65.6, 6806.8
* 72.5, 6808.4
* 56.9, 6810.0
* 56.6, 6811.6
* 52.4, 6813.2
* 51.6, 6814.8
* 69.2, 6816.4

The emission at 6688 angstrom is Mg II 2798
